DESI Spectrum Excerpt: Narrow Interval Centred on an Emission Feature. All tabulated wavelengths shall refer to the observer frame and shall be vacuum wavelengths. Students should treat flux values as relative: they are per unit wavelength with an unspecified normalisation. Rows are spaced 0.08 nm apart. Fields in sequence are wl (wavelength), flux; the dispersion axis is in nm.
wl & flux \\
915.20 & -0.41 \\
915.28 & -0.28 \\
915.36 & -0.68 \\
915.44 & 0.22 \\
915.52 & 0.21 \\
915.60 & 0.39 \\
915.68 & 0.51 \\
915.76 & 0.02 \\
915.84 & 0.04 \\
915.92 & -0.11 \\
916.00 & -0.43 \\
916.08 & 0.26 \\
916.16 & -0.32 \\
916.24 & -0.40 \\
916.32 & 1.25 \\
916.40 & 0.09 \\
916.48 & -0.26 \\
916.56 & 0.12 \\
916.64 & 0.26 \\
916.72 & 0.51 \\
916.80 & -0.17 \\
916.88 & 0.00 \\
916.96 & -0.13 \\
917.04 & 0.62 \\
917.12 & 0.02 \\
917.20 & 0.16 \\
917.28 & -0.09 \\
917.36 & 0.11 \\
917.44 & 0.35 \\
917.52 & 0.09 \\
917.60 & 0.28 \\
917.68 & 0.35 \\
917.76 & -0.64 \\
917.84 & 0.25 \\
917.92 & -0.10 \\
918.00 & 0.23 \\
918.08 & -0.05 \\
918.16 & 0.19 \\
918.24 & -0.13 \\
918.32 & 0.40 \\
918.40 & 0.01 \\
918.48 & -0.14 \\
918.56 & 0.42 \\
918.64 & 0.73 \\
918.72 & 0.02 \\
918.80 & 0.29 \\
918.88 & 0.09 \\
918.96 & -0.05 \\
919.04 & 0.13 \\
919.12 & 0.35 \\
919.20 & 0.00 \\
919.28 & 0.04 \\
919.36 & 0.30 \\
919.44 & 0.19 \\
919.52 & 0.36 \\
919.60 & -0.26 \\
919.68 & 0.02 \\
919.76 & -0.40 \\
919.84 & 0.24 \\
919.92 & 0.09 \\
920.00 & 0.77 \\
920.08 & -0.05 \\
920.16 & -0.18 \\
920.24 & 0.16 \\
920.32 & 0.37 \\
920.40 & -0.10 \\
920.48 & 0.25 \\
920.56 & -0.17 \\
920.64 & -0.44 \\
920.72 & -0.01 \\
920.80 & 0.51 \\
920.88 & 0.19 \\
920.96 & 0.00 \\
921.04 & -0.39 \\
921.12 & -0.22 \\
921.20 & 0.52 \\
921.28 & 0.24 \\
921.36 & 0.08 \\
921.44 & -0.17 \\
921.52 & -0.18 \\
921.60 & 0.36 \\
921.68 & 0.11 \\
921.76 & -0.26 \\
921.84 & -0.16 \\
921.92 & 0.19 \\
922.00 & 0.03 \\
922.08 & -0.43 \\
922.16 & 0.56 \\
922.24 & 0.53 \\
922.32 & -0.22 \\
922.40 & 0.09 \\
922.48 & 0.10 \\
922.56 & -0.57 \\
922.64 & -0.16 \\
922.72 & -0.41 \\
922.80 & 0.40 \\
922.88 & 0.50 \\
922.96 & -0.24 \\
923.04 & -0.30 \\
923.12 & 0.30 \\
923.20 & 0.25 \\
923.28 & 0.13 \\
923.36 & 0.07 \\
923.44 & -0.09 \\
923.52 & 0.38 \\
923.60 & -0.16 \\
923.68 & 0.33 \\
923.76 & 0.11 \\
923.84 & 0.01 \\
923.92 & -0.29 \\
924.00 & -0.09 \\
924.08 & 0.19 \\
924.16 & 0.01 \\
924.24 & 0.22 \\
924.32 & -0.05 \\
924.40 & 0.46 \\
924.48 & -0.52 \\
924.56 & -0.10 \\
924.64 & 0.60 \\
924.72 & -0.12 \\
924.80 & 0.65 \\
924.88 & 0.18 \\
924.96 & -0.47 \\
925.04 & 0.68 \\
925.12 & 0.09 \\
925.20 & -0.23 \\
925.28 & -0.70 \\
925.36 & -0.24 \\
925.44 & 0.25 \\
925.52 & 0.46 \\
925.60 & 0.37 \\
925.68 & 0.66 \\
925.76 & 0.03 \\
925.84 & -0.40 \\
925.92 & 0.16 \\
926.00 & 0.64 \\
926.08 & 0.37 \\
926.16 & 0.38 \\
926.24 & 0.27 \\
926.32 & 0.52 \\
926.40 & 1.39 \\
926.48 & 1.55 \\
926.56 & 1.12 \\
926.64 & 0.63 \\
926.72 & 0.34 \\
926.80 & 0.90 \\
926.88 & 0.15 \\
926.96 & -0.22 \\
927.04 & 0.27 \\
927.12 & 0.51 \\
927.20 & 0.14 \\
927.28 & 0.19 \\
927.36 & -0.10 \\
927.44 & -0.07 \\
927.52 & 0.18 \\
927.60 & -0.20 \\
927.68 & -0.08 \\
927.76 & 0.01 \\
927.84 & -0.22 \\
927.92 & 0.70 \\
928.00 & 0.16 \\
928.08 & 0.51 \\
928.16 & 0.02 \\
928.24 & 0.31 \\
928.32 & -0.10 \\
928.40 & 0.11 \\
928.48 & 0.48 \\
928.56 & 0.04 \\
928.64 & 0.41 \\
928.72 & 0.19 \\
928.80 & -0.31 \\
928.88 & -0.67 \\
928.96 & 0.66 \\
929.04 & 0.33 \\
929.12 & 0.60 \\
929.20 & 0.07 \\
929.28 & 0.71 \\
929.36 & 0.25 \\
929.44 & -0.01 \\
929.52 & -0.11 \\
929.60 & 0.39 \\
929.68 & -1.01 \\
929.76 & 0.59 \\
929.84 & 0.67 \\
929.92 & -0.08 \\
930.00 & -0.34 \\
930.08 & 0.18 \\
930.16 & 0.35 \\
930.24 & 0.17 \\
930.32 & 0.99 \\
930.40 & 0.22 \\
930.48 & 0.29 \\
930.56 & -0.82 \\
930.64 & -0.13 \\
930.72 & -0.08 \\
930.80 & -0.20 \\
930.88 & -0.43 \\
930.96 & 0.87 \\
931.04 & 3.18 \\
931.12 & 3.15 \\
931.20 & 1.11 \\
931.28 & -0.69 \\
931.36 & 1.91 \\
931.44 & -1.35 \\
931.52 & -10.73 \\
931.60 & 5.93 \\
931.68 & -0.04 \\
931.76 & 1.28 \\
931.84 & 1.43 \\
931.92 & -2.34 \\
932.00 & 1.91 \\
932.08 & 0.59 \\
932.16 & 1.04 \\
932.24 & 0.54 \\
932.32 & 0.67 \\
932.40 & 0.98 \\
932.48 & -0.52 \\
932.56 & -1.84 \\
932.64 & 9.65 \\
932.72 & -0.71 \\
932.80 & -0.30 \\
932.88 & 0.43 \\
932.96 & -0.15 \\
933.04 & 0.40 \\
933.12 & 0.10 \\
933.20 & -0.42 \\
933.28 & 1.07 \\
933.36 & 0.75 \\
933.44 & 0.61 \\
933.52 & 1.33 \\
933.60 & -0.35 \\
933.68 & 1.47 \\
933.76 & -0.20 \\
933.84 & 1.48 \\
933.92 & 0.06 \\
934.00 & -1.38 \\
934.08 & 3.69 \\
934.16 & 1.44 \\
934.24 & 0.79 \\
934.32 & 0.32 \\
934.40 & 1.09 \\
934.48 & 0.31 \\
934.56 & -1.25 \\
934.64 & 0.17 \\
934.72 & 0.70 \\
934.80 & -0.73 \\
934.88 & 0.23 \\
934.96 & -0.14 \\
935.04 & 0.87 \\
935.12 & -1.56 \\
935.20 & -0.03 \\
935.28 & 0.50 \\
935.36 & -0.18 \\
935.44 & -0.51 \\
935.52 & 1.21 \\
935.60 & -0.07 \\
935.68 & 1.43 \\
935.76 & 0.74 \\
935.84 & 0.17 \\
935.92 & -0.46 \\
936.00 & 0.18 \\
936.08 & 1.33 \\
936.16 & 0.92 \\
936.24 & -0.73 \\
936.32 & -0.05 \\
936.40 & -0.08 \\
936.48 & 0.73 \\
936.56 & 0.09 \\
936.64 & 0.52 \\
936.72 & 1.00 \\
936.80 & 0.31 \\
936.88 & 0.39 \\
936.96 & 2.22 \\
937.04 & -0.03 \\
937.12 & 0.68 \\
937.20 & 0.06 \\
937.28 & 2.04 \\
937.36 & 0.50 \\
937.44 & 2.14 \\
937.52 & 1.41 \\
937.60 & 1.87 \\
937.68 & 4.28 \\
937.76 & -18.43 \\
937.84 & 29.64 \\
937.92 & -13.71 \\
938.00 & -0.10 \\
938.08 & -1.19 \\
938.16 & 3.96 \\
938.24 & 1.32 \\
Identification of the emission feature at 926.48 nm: Hgamma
